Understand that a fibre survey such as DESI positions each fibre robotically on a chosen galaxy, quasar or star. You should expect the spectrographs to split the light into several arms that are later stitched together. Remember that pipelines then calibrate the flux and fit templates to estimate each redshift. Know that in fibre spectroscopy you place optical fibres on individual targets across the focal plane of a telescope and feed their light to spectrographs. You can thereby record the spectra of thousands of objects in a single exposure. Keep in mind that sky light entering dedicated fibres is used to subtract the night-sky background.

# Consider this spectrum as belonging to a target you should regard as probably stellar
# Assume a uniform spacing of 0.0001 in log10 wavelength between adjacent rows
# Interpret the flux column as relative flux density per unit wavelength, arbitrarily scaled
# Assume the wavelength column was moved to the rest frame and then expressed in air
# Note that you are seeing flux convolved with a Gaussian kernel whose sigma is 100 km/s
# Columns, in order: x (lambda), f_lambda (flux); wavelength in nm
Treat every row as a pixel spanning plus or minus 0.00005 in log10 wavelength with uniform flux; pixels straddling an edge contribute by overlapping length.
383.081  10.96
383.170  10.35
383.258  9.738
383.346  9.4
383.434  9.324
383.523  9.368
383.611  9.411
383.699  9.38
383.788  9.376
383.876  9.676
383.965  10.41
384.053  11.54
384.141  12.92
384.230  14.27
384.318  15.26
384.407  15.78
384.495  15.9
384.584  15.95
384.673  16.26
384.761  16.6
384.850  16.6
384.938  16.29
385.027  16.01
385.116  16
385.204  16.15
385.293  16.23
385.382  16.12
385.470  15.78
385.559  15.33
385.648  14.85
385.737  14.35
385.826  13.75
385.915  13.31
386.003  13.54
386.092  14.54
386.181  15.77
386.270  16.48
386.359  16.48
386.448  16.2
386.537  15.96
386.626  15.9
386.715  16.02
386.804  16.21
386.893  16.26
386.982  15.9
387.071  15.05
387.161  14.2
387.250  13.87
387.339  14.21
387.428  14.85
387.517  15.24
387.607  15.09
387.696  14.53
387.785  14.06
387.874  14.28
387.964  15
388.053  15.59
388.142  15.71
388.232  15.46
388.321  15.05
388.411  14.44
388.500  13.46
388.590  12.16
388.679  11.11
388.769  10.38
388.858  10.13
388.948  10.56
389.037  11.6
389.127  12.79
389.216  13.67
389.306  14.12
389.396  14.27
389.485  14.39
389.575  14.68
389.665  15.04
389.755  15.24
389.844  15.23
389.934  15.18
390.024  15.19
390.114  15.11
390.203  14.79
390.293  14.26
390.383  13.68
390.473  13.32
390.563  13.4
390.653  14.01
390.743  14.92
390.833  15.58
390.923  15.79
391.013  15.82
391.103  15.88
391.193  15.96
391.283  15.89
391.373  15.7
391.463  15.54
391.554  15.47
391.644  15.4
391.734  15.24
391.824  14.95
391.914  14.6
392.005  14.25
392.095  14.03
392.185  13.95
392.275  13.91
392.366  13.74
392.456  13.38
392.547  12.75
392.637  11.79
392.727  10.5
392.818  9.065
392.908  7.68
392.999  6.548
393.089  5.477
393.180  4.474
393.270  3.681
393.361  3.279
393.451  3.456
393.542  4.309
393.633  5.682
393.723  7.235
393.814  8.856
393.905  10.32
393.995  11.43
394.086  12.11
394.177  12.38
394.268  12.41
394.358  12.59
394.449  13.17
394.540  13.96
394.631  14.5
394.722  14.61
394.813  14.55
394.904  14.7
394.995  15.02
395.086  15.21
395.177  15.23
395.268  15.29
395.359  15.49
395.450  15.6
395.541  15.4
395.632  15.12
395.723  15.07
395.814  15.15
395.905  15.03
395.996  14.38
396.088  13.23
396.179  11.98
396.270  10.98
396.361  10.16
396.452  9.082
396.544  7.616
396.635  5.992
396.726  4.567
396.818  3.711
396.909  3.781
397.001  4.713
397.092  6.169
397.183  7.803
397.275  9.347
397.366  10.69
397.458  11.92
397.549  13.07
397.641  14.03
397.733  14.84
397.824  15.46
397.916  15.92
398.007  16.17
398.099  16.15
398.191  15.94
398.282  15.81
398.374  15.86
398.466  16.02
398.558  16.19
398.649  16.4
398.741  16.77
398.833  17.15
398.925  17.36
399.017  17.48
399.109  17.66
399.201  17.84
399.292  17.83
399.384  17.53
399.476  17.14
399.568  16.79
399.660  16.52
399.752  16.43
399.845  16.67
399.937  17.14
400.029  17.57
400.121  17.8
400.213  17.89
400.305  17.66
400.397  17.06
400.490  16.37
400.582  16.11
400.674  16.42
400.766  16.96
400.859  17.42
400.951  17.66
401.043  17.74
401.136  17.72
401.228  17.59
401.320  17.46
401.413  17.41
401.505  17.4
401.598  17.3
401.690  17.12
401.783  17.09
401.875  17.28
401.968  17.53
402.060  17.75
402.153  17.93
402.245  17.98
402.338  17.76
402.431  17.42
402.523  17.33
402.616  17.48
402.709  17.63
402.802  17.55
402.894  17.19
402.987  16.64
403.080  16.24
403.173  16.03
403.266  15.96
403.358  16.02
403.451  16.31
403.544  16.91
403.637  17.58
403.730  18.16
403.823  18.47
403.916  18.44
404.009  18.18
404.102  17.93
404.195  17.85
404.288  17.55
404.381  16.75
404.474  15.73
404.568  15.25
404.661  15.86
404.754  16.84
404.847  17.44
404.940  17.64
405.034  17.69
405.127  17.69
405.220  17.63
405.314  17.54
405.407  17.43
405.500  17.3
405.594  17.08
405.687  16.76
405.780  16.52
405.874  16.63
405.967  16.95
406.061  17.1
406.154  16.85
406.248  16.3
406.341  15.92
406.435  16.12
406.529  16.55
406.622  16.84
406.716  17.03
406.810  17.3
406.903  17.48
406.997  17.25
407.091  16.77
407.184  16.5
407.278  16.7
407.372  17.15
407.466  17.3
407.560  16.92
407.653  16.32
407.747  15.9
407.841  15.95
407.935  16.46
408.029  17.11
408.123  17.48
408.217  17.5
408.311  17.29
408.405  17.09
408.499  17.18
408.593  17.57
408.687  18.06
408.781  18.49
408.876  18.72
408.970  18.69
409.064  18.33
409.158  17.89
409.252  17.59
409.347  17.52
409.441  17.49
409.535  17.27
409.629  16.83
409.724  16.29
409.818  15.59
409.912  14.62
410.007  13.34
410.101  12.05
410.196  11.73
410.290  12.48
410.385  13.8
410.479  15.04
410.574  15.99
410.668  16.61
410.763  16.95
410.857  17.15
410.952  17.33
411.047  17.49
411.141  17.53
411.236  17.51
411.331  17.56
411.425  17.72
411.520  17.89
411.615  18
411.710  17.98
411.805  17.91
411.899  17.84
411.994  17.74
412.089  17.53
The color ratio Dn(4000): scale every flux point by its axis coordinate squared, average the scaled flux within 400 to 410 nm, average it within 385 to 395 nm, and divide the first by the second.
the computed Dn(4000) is 1.38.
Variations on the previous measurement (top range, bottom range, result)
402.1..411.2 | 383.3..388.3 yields 1.30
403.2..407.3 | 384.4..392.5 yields 1.25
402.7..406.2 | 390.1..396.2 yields 1.42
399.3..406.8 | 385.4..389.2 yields 1.29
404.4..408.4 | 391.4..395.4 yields 1.54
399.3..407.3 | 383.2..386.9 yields 1.33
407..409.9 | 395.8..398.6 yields 1.56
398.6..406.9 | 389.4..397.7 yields 1.48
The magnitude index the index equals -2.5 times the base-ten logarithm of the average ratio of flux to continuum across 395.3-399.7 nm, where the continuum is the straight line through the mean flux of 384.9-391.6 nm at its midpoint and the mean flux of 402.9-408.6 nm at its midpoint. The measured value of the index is 0.18 mag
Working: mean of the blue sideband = 14.7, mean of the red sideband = 17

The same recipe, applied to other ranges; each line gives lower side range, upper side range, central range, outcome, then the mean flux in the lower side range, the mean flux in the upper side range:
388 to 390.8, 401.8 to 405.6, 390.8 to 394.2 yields 0.26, 13.8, 17.2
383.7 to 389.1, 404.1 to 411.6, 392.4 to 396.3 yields 0.31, 14.5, 16.8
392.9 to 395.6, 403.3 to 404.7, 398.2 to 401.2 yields -0.18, 10.9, 17.1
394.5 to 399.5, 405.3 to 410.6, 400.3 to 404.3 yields -0.15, 13.5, 16.6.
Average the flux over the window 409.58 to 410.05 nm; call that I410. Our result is 15.4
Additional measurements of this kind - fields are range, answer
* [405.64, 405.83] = 16.7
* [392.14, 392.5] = 13.8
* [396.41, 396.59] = 8.31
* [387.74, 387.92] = 14.2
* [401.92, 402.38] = 17.8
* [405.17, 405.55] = 17.5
